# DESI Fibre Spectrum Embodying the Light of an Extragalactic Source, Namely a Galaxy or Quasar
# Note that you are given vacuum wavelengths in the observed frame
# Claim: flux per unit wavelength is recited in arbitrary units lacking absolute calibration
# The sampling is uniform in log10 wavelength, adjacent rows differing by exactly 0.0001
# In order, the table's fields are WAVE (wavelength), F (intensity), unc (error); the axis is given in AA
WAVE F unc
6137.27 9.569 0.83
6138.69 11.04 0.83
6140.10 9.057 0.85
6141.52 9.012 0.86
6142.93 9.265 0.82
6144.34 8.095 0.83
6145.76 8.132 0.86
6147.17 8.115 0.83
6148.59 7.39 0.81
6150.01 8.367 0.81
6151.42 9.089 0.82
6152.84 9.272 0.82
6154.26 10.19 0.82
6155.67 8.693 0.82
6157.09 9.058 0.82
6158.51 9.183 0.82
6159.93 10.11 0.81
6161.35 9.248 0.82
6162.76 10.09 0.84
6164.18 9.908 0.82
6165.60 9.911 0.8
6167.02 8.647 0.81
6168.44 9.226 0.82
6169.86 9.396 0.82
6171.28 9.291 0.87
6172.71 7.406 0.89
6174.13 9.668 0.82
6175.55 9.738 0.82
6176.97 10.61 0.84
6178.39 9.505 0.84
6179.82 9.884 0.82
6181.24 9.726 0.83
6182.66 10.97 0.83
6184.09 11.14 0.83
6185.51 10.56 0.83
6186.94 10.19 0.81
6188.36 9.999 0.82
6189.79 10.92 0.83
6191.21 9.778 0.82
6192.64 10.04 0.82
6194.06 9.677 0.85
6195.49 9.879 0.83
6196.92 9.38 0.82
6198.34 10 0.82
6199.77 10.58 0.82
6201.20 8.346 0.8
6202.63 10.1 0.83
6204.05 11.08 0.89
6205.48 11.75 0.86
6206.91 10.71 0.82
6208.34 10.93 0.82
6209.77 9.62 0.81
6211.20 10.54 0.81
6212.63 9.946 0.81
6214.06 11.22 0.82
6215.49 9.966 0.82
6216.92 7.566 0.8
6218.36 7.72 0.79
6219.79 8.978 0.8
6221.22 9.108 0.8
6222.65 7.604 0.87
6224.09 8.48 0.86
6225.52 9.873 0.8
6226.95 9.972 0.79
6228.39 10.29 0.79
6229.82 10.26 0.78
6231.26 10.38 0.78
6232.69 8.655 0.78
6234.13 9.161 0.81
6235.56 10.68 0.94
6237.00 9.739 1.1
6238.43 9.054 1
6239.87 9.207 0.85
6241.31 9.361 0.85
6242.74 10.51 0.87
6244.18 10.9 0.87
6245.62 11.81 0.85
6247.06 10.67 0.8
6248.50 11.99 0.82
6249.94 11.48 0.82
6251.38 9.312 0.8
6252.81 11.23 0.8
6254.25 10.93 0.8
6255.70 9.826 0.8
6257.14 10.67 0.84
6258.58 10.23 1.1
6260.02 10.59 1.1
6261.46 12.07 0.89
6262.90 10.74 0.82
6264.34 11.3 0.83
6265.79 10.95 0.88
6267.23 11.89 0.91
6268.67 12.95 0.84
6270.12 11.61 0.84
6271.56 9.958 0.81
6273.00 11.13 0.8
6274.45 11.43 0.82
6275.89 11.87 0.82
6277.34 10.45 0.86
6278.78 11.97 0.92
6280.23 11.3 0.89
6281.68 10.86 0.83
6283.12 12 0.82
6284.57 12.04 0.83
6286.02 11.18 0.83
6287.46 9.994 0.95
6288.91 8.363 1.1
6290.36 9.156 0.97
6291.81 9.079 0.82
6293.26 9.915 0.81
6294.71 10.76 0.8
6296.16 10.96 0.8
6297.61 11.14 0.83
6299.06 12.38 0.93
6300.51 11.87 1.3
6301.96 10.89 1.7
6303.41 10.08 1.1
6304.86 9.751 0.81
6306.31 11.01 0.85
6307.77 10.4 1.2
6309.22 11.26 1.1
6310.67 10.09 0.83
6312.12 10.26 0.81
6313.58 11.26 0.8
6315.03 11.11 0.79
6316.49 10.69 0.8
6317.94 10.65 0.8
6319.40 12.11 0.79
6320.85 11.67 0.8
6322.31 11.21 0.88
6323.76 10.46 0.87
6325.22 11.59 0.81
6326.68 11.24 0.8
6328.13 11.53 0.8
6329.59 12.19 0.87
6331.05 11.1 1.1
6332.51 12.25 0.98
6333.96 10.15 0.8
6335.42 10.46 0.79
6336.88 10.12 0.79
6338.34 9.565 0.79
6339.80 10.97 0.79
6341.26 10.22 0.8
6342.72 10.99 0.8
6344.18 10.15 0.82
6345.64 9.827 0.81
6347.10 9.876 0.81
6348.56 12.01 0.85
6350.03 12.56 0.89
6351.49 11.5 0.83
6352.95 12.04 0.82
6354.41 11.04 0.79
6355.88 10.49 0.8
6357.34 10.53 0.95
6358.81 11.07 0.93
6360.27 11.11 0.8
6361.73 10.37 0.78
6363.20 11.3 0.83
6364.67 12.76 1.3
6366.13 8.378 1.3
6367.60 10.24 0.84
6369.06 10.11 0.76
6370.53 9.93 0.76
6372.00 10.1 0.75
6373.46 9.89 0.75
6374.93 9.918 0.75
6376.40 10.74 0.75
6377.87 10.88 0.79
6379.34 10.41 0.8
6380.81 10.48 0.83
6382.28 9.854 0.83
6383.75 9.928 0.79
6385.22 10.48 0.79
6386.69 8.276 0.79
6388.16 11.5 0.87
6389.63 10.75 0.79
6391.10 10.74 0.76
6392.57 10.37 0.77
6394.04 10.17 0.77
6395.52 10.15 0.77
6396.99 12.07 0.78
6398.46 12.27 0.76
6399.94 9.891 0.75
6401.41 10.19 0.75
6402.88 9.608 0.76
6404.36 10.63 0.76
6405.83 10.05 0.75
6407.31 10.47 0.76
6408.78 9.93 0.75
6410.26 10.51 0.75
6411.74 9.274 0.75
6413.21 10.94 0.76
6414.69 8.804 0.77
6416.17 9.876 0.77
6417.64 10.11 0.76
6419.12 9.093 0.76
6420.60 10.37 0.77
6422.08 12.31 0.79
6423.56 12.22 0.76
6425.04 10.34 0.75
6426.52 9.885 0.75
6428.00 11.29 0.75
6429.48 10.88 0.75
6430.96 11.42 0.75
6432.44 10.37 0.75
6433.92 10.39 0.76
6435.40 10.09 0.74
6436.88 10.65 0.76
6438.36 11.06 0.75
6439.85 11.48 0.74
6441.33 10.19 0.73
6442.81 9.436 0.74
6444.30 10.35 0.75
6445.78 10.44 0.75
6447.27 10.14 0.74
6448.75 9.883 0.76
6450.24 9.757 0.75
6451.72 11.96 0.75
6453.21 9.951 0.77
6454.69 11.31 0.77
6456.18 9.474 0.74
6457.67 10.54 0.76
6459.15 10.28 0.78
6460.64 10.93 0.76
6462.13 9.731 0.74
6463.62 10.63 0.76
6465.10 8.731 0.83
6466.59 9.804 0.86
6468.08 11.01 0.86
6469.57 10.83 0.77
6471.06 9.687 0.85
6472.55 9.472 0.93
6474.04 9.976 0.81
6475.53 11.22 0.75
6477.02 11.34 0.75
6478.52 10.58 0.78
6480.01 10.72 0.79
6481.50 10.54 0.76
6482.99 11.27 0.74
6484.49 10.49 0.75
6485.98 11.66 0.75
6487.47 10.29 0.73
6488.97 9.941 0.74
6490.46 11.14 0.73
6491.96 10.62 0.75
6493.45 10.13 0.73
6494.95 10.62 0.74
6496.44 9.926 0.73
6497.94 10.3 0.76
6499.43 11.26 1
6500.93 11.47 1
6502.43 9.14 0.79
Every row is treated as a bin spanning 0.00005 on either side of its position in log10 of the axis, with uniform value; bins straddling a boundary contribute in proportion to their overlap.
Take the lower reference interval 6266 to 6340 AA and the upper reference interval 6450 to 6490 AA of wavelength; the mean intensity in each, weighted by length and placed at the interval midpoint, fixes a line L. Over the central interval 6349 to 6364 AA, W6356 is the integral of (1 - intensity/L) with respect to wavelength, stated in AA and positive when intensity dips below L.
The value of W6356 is -0.6 AA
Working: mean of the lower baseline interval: 10.9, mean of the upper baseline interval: 10.5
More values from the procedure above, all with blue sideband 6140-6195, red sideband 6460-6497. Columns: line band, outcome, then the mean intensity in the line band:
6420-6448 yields -1.06 AA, 10.7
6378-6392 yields -0.20 AA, 10.3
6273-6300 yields -2.75 AA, 10.8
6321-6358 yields -3.57 AA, 11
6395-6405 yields -0.49 AA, 10.7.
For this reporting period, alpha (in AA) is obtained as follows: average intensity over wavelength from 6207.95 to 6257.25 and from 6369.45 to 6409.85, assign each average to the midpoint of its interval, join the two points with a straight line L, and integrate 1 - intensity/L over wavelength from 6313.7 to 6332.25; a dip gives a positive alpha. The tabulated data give -2.1 AA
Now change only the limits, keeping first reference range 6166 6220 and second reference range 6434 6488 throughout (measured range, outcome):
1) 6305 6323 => -1.4 AA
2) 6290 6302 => -0.7 AA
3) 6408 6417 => 0.4 AA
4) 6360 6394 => -0.3 AA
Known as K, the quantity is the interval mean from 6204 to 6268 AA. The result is 10.2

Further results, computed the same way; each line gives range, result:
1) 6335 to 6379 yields 10.6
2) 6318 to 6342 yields 11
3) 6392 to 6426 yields 10.4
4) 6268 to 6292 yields 10.9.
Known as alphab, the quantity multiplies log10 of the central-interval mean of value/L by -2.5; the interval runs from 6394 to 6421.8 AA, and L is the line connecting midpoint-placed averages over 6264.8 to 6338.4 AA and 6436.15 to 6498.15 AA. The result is 0.04 mag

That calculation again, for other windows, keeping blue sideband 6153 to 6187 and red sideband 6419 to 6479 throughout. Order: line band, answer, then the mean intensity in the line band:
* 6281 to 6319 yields -0.07 mag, 10.7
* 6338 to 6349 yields -0.03 mag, 10.4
